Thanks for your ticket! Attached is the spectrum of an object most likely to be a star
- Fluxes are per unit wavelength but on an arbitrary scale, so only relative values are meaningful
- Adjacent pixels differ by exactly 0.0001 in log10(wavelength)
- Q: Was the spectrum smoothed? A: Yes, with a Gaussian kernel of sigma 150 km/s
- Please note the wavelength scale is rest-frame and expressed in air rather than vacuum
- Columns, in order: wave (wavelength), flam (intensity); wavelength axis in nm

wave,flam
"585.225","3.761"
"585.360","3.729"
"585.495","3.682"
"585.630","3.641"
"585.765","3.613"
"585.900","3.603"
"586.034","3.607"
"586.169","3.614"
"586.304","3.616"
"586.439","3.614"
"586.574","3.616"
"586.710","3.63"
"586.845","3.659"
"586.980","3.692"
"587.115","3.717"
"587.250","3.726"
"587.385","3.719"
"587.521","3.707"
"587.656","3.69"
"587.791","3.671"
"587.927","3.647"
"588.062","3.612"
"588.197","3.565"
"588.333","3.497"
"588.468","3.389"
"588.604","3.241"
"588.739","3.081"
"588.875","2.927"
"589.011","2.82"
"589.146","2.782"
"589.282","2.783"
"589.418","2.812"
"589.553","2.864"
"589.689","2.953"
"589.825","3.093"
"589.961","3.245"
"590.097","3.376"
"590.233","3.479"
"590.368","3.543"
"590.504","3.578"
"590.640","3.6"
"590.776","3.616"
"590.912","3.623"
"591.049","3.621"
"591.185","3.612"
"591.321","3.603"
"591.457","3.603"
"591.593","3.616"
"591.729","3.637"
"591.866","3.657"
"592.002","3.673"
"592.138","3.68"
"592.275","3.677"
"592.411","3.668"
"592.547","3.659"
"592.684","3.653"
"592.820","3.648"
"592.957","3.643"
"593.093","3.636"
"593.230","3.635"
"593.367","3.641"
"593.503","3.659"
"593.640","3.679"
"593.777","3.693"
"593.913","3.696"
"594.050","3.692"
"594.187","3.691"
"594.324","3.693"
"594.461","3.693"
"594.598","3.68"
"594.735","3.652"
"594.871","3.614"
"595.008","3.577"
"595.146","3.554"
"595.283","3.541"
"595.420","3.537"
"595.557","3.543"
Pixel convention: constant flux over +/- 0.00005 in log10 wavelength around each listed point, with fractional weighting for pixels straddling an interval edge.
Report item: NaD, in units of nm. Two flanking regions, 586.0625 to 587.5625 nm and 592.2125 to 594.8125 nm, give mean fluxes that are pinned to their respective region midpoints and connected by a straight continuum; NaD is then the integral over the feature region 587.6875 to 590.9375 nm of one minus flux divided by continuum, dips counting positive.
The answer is 0.34 nm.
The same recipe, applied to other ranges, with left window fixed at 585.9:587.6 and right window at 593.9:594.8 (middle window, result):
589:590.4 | 0.23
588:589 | 0.10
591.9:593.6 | 0.01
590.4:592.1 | 0.02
